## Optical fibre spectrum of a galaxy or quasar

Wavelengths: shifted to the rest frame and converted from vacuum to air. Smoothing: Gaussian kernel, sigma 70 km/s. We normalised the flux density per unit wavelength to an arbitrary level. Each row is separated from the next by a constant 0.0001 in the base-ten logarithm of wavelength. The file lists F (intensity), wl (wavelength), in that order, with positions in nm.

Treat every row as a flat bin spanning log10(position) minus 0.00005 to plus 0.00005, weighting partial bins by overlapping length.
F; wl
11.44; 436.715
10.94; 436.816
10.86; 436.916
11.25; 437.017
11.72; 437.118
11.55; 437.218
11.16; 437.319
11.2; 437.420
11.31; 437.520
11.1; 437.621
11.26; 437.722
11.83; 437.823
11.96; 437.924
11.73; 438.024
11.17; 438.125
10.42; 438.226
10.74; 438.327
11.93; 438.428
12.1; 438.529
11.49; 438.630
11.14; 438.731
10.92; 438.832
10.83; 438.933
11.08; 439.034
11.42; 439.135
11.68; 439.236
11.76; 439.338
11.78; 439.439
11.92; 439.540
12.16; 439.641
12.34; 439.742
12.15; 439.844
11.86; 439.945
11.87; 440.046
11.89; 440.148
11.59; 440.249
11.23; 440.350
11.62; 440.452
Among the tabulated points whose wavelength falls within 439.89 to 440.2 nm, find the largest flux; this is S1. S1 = 11.89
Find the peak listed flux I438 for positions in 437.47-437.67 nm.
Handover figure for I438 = 11.31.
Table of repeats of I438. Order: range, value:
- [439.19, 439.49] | 11.78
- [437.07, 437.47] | 11.72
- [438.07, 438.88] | 12.1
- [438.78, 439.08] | 11.08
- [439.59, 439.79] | 12.34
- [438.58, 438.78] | 11.49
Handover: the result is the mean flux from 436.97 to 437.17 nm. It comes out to 11.5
